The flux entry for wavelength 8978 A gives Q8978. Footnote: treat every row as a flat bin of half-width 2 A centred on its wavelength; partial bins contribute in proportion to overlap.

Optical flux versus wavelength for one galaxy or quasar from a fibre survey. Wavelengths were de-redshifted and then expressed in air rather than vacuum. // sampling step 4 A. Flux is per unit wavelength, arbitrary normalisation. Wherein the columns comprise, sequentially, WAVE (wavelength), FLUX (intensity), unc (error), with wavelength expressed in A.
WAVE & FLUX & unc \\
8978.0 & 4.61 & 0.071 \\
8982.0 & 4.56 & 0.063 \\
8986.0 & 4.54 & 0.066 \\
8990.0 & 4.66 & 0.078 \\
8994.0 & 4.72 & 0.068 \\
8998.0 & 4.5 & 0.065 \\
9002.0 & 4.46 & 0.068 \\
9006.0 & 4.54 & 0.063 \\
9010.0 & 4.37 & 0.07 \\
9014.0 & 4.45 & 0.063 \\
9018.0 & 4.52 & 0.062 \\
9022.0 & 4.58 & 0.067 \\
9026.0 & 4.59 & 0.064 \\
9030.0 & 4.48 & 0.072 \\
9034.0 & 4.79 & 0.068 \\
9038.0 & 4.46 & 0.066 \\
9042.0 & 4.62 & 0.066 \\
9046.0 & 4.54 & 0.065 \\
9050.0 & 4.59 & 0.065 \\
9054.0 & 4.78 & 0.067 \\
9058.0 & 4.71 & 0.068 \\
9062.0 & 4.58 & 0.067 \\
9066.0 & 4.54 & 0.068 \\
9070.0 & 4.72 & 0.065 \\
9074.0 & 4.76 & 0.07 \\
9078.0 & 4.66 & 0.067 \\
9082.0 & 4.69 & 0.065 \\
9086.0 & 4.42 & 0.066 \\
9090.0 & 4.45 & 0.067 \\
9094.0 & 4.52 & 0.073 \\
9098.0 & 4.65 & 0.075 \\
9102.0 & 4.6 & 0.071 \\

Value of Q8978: 4.61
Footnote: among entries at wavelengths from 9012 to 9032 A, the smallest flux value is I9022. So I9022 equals 4.45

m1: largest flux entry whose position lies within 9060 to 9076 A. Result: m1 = 4.76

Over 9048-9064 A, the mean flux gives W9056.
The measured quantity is 4.67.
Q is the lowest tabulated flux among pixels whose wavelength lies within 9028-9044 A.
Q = 4.46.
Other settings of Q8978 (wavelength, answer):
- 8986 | 4.54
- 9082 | 4.69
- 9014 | 4.45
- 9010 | 4.37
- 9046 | 4.54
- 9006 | 4.54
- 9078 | 4.66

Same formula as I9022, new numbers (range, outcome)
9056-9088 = 4.42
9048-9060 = 4.59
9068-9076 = 4.72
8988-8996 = 4.66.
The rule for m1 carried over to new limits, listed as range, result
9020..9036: 4.79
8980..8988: 4.56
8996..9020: 4.54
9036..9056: 4.78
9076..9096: 4.69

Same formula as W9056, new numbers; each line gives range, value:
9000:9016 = 4.46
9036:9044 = 4.54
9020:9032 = 4.55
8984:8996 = 4.64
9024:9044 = 4.59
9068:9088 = 4.65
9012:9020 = 4.48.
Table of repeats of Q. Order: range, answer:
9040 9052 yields 4.54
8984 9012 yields 4.37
